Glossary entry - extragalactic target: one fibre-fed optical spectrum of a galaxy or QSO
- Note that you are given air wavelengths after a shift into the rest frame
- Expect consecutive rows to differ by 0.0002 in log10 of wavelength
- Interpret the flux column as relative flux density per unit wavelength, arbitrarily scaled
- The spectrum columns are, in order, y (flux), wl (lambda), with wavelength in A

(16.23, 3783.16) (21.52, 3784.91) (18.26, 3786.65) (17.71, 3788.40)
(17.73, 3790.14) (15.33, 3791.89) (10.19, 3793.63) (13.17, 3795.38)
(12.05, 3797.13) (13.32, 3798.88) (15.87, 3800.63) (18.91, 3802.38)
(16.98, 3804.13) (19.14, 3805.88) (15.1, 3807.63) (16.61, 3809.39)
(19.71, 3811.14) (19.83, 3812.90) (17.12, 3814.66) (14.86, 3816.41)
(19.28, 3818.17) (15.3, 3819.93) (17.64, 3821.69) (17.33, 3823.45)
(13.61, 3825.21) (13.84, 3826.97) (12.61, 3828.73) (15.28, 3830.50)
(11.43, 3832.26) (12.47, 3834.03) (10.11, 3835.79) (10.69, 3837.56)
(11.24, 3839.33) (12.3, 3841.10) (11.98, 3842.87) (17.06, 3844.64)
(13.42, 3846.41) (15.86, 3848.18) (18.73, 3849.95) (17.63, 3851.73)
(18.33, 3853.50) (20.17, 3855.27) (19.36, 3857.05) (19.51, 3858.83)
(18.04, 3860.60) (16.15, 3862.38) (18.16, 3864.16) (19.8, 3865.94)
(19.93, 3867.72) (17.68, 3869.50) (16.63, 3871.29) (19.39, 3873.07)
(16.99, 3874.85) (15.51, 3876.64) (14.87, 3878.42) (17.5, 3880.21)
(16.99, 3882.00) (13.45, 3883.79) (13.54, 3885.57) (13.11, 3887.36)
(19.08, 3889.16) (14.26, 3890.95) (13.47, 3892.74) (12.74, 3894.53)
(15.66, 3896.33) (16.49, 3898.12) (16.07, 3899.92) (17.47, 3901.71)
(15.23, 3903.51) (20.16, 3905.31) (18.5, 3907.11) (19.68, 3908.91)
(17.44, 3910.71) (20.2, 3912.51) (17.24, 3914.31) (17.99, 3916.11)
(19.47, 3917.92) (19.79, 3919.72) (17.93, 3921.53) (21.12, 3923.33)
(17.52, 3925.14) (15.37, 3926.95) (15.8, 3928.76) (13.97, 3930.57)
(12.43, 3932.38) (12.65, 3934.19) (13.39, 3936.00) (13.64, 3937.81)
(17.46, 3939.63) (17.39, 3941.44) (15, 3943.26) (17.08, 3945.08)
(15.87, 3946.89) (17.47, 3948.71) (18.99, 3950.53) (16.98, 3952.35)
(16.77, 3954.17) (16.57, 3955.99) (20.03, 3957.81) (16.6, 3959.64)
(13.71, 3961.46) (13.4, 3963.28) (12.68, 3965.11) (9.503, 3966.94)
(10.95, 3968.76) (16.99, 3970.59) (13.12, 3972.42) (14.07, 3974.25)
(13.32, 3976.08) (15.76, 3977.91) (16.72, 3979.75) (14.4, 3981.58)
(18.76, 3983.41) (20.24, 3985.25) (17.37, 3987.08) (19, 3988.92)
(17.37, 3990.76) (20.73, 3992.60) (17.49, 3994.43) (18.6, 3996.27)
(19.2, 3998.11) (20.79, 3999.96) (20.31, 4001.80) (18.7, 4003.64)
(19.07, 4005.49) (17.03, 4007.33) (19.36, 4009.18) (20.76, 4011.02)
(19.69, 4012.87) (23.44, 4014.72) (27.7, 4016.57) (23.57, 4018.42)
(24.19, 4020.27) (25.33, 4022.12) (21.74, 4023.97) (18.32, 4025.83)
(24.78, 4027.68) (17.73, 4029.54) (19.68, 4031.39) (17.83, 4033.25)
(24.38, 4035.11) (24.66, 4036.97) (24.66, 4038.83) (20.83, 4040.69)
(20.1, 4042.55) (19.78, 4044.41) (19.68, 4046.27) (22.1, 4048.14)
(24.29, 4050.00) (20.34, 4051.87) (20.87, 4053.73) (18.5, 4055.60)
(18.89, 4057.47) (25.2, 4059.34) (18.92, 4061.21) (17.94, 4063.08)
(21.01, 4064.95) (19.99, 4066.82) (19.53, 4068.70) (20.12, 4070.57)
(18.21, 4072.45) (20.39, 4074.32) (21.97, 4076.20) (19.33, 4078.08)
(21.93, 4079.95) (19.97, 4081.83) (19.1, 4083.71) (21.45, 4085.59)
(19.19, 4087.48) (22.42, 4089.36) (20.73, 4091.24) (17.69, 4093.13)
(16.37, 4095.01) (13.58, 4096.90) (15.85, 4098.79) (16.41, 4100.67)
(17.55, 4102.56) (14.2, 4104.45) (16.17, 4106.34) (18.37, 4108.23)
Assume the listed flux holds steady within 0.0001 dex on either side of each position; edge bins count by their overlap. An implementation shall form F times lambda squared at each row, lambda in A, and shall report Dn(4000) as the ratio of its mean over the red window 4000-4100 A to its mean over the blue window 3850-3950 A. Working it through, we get 1.31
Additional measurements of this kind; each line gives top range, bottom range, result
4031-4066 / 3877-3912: 1.41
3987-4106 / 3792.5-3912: 1.38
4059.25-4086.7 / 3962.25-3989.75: 1.40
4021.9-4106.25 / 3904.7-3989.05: 1.30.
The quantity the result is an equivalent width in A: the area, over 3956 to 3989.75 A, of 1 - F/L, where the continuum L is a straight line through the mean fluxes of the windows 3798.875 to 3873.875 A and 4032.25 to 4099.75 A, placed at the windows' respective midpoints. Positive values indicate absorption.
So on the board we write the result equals 5.9 A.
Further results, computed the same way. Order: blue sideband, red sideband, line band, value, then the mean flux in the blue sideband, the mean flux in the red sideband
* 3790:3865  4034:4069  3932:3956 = 3.4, 15.6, 21.1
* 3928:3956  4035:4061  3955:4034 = 1.7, 15.7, 21.6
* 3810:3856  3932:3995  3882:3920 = -2.7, 15.3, 15.9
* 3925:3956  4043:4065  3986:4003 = -0.9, 15.7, 20.6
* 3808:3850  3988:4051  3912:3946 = 2.8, 14.9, 21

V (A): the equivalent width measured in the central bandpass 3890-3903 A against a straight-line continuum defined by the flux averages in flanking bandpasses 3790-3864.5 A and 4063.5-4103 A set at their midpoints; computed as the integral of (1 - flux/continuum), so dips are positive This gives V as 1.1 A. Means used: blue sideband 15.6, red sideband 19.2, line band 15.2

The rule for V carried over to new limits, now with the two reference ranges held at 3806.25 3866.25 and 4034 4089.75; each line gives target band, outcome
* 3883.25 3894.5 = 1.8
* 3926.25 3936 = 2.2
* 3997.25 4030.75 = -2.4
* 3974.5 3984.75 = 1.7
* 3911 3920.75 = -0.7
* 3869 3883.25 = -0.1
